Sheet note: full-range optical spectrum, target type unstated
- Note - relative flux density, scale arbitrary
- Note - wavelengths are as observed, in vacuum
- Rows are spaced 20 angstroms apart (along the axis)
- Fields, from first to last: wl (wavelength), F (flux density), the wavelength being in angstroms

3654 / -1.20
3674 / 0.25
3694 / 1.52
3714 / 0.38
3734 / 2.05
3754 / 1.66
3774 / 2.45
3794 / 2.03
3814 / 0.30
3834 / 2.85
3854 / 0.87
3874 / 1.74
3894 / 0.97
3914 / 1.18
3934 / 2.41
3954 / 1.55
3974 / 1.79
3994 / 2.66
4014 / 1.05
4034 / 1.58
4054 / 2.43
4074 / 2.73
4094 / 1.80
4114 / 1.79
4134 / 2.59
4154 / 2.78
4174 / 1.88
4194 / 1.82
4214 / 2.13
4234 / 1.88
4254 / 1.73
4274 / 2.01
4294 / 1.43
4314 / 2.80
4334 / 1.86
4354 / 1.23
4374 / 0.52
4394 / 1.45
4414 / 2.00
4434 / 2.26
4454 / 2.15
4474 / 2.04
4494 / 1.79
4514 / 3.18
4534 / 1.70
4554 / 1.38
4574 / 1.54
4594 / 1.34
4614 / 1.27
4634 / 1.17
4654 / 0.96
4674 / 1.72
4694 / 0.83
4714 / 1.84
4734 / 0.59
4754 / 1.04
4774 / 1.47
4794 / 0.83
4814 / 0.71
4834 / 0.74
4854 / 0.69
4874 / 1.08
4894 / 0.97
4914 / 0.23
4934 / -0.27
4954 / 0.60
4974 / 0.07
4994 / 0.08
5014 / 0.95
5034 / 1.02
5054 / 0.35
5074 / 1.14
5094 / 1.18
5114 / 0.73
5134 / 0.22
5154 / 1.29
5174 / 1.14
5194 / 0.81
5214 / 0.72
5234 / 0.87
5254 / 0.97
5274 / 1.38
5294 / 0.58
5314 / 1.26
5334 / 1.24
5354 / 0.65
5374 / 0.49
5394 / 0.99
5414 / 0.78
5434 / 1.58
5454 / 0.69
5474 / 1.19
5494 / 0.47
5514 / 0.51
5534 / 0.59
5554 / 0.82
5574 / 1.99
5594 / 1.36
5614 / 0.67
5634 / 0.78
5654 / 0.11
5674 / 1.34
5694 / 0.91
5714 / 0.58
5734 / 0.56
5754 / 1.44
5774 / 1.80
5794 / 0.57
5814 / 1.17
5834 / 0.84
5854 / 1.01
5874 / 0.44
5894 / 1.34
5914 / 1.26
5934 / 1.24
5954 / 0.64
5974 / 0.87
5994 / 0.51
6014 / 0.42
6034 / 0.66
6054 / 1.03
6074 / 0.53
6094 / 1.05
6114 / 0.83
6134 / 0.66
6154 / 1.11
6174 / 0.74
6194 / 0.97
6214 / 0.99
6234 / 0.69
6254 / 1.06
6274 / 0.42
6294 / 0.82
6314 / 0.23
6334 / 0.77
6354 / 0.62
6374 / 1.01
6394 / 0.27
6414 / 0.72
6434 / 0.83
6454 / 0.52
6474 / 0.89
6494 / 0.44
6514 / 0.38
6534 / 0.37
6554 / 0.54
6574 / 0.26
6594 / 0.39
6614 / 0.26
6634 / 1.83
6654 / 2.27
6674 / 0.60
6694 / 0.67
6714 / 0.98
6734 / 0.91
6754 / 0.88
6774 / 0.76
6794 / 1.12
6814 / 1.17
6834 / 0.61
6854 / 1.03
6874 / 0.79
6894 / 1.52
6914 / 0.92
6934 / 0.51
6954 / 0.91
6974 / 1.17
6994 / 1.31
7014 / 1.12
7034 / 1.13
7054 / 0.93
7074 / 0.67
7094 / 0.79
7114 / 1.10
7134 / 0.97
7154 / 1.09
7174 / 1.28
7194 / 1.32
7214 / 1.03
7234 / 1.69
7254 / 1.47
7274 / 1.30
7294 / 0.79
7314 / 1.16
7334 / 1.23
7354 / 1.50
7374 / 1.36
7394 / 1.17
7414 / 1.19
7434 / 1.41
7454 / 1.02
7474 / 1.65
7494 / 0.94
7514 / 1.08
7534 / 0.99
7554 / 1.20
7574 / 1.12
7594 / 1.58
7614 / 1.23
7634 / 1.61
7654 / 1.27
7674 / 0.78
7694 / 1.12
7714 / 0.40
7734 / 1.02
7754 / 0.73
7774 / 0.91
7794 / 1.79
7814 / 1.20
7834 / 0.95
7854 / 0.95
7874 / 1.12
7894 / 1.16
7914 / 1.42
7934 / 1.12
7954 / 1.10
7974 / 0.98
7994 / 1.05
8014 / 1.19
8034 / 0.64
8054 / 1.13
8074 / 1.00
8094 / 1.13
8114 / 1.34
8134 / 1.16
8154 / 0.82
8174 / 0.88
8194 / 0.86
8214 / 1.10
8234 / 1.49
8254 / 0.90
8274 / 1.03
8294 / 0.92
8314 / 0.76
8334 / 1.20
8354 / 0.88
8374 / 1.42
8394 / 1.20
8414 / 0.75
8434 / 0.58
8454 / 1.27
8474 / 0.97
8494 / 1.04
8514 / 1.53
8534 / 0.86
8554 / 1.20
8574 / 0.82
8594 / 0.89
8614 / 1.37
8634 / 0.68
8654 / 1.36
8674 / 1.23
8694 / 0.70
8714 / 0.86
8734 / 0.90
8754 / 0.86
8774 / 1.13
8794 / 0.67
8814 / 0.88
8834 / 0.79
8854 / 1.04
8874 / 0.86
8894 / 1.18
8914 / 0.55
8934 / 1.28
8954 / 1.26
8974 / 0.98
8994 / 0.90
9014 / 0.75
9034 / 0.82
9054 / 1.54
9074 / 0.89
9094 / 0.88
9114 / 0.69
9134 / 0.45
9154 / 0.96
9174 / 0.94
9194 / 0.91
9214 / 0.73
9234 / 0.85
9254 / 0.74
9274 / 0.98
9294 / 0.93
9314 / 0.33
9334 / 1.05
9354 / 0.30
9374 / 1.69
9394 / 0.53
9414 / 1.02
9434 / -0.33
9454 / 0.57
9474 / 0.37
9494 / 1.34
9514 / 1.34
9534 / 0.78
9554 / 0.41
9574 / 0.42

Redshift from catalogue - 0.782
